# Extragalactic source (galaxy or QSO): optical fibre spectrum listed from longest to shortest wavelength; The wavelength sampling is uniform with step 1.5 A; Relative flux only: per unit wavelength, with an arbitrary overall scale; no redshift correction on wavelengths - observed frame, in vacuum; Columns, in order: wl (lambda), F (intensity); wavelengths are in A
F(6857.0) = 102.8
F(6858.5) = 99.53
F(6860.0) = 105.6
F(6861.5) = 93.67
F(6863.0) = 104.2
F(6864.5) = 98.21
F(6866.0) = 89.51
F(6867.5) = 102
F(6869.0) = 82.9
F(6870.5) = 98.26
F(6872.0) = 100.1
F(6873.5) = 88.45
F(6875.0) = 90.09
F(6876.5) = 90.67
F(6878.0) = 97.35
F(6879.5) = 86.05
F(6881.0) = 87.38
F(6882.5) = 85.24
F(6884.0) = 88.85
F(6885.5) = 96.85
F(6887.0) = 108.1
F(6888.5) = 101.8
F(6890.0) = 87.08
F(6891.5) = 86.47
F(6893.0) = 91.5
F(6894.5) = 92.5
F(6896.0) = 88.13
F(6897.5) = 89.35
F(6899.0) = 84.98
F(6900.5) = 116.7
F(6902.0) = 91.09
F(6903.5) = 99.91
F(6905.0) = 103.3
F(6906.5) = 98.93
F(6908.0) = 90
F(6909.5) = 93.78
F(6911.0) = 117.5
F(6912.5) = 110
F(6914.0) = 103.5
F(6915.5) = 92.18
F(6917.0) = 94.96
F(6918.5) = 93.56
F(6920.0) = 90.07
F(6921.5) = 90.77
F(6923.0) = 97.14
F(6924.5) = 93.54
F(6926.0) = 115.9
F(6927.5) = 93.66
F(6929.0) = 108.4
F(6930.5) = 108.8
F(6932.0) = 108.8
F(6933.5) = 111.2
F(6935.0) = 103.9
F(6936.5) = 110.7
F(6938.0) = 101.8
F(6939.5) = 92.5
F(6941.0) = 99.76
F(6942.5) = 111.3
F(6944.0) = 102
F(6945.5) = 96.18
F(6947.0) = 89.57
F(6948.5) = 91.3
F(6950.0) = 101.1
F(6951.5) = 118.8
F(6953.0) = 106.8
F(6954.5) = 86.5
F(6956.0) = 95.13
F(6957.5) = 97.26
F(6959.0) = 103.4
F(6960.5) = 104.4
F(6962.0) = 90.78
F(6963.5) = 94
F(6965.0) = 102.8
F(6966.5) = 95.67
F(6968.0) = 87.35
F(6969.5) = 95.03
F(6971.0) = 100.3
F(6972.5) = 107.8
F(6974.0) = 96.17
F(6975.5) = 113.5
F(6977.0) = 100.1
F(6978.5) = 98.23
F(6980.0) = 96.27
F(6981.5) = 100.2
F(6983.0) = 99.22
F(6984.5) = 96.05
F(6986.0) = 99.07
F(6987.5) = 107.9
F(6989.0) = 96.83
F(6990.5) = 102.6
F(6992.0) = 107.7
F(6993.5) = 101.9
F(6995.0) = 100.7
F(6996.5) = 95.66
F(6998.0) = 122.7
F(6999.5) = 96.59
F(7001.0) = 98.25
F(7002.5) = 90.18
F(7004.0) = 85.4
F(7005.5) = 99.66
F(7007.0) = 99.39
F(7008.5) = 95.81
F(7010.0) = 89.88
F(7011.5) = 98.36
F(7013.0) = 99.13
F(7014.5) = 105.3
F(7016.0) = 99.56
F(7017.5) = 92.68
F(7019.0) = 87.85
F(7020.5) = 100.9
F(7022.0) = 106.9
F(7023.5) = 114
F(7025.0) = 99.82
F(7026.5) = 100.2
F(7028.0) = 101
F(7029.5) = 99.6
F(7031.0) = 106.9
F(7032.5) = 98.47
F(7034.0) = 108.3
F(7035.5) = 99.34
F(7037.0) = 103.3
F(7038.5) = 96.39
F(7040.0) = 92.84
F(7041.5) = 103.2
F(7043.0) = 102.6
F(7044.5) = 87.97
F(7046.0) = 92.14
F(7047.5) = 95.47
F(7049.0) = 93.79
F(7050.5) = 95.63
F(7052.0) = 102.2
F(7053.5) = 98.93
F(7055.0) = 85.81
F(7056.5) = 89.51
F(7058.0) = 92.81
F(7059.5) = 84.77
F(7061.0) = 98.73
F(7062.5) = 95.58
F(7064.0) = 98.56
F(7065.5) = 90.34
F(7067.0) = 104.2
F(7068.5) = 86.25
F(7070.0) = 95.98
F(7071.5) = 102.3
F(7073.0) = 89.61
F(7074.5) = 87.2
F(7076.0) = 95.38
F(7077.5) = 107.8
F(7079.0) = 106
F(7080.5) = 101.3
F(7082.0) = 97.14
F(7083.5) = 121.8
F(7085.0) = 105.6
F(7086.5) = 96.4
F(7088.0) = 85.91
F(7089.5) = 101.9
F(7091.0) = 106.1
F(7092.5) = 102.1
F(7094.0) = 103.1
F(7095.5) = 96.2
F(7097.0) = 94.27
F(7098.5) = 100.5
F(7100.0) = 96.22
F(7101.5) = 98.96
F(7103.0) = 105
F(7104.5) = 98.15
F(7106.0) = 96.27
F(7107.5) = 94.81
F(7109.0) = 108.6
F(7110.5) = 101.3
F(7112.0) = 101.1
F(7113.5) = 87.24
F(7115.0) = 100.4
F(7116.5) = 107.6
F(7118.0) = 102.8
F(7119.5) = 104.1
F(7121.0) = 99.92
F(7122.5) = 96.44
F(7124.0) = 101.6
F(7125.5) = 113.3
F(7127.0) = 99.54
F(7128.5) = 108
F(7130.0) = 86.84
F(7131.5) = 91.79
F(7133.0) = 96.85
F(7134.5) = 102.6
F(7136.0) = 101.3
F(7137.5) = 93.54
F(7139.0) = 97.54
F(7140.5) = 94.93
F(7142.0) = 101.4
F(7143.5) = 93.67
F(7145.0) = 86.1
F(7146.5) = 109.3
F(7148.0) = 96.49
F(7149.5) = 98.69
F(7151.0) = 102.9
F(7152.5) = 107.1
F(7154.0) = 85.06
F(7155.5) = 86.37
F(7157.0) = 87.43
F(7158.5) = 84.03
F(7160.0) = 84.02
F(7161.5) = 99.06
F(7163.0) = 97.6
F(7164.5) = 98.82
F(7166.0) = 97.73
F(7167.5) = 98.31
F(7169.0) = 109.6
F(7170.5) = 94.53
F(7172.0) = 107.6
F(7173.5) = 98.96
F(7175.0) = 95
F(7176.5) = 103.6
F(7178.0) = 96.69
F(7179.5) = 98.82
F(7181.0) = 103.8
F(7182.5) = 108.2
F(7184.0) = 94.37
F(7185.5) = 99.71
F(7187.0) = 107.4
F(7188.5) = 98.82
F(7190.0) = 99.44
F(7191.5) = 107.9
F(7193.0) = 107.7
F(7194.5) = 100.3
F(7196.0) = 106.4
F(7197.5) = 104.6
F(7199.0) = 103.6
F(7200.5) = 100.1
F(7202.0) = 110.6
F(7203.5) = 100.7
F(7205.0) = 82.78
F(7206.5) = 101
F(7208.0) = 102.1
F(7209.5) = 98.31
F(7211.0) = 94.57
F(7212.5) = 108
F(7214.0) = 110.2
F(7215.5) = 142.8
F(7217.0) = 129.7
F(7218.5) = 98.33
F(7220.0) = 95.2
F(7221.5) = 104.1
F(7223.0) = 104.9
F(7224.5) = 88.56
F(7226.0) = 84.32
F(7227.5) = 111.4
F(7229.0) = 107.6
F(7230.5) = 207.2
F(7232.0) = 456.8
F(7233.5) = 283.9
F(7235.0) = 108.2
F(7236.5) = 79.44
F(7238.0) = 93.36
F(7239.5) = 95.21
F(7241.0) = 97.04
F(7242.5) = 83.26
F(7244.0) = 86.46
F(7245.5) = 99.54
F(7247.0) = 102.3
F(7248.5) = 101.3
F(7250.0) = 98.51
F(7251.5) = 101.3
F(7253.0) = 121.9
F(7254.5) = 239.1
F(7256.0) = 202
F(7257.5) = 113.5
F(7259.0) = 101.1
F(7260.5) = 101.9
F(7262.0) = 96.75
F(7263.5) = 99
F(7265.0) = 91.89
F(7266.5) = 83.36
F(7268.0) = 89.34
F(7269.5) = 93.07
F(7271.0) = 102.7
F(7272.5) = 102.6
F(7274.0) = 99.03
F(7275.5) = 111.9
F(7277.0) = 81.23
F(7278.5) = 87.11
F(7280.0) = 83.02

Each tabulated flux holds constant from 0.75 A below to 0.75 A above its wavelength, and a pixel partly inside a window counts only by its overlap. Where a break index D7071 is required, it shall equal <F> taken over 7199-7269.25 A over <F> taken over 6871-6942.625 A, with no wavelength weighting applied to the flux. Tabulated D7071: 1.2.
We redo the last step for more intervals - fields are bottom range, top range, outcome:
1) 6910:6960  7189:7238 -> 1.21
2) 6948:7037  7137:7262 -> 1.11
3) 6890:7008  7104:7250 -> 1.07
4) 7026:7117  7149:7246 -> 1.12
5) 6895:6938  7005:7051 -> 0.99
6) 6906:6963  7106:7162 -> 0.97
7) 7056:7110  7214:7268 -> 1.28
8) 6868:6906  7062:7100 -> 1.06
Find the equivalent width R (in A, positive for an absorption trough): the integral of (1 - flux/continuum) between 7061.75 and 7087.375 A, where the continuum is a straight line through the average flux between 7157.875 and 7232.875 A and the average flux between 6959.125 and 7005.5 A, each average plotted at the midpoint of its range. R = 1.4 A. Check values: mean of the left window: 99.5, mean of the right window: 111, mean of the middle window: 98.8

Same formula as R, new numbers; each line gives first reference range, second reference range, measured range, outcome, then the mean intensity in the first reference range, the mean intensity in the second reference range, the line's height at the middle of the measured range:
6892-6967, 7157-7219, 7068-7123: 0.8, 99.3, 102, 101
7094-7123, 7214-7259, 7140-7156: 1.9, 99.6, 131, 109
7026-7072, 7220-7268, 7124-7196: 9.4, 96.8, 126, 114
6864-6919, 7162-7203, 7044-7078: 1.6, 95.1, 102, 99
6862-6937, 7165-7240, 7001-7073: 5.5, 97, 115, 105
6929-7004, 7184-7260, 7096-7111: 1.5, 101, 119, 111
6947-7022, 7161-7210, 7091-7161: 1.7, 99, 101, 100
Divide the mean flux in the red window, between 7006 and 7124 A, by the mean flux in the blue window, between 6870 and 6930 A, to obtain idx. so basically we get 1.03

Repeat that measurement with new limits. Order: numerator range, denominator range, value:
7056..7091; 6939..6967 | 0.98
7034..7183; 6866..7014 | 1.00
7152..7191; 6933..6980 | 0.98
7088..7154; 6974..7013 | 1.00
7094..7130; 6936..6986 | 1.01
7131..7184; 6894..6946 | 0.97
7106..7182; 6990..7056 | 0.99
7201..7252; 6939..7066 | 1.21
